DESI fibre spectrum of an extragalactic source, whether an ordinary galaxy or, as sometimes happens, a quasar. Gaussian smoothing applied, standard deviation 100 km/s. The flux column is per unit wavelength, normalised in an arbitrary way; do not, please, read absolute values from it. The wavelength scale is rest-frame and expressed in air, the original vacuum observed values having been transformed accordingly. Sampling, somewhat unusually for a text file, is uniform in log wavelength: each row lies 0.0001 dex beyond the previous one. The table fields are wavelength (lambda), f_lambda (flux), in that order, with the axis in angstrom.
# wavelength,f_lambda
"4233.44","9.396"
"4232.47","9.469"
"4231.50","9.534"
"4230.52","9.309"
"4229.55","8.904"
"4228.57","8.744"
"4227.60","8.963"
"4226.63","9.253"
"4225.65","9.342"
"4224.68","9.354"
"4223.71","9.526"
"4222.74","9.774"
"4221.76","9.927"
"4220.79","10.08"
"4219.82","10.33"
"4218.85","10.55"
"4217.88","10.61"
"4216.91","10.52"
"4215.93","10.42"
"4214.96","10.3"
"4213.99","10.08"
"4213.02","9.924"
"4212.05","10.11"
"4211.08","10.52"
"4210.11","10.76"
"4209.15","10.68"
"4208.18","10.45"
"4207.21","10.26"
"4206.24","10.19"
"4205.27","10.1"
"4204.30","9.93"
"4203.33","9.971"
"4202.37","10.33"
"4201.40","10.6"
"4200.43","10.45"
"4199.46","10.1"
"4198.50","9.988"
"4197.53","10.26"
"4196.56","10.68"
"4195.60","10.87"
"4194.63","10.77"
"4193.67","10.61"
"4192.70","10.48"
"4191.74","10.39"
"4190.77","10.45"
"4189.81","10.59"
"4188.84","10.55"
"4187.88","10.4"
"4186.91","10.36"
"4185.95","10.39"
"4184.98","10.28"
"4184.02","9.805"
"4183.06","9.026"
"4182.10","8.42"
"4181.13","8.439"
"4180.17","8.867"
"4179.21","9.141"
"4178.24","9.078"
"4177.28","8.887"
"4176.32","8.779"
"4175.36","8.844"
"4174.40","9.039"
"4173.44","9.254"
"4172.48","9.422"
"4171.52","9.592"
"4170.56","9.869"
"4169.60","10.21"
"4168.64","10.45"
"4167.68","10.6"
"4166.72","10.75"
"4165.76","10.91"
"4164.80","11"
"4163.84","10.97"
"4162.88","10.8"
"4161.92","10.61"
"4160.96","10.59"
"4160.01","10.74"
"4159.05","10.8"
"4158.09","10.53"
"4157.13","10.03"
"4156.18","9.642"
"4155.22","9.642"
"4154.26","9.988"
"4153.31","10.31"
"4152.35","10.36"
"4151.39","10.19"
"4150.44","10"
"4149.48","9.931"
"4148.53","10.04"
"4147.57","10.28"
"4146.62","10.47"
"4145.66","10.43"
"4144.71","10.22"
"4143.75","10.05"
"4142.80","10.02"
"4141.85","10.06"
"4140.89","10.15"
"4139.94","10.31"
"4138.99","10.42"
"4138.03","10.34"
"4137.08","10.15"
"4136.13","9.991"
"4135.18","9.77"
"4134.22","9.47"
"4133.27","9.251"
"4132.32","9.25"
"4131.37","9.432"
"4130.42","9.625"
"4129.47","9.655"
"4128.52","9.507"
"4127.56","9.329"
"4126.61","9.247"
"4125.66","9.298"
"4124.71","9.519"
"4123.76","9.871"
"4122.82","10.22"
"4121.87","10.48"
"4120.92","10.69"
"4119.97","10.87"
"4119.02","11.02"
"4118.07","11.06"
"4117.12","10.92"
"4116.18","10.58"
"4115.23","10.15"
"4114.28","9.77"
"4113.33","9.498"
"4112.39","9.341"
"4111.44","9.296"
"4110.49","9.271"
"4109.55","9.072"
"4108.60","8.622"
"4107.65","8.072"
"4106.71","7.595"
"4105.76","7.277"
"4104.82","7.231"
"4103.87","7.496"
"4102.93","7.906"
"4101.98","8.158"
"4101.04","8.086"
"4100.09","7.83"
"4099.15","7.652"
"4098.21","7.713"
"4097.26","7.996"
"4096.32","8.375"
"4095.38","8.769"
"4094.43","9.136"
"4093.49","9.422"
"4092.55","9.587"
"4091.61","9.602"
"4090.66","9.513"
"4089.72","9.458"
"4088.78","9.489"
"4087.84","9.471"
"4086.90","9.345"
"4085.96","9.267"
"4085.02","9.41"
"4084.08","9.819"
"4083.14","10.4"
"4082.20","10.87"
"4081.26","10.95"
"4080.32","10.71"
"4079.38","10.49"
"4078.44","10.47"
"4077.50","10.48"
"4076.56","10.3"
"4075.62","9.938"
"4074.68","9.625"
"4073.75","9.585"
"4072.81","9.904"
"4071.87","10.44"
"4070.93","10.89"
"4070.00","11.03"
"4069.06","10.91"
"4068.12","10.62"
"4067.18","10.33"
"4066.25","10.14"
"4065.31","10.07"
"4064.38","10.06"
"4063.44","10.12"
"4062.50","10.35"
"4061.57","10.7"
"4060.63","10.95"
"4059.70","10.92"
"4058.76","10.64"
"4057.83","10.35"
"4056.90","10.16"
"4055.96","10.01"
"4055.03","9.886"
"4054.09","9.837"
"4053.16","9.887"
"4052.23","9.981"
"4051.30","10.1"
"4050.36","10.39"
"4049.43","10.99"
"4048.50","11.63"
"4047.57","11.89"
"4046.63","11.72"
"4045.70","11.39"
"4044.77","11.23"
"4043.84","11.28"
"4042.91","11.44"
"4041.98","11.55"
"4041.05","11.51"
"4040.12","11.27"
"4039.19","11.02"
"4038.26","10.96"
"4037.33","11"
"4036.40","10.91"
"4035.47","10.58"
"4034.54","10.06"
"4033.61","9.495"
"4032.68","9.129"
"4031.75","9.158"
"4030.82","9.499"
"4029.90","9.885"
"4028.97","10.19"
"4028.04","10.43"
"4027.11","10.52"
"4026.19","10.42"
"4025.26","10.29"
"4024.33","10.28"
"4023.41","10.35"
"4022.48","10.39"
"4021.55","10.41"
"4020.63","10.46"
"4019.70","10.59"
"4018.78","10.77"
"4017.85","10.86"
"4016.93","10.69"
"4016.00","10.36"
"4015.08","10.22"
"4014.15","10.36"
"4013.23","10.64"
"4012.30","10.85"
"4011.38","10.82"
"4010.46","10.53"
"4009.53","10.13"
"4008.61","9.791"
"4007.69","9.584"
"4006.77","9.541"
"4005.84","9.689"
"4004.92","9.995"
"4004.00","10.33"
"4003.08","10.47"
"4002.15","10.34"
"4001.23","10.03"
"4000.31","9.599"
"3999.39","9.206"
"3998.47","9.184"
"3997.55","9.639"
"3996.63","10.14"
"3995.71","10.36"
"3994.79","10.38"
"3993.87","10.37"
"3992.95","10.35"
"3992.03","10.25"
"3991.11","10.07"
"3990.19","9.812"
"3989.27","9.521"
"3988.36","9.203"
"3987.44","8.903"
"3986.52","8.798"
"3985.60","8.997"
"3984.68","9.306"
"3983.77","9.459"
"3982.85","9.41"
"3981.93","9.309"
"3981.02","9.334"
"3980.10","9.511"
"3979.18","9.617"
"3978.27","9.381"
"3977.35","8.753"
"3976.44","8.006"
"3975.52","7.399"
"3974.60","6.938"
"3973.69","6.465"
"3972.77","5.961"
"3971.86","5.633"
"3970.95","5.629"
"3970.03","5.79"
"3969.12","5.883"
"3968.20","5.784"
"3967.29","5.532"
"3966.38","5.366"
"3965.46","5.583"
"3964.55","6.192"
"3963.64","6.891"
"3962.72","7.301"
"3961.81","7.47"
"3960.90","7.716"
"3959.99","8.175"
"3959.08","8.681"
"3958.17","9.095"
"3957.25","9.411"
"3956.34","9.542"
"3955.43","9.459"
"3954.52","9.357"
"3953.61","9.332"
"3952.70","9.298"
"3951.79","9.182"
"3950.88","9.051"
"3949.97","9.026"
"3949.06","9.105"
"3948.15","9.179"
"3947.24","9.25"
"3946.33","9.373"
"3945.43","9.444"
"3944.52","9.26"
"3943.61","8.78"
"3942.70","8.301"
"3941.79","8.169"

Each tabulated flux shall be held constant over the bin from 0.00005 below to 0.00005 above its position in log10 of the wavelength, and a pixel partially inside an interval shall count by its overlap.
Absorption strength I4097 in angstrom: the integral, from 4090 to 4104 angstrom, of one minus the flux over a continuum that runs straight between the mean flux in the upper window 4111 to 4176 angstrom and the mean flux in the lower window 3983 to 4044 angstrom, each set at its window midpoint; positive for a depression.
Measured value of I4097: 2.2 angstrom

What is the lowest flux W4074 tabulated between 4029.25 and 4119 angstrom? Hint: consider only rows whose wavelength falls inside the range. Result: 7.231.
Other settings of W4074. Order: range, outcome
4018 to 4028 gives 10.28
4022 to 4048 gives 9.129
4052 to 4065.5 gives 9.837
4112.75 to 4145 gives 9.247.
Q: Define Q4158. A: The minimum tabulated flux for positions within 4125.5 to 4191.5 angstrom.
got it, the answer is 8.42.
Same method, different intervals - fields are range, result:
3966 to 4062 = 5.366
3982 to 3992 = 8.798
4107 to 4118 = 8.072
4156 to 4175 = 9.039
